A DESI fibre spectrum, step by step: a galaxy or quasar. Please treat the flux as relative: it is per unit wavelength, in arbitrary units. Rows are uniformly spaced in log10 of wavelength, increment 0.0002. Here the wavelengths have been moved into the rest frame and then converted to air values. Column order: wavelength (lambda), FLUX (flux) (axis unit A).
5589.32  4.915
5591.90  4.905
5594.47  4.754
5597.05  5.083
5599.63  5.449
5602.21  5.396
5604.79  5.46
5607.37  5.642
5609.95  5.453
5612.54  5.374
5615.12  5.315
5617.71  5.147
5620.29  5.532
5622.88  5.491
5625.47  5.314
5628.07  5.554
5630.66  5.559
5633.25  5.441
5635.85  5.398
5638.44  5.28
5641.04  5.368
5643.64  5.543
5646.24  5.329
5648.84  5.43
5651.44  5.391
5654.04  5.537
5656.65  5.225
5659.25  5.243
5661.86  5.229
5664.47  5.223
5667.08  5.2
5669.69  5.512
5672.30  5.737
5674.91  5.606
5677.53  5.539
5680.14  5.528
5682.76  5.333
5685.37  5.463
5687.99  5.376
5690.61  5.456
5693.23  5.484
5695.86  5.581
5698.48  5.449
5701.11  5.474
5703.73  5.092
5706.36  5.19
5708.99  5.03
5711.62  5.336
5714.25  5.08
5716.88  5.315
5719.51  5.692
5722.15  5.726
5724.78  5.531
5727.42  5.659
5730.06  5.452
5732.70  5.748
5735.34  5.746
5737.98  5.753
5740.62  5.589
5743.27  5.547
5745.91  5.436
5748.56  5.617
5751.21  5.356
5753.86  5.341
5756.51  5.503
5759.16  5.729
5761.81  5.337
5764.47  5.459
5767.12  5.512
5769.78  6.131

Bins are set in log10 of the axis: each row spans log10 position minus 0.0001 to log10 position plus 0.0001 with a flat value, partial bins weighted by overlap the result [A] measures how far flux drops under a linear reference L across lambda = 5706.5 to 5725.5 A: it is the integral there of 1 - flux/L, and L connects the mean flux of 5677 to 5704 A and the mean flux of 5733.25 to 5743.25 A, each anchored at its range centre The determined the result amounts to 0.7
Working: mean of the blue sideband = 5.45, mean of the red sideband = 5.68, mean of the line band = 5.37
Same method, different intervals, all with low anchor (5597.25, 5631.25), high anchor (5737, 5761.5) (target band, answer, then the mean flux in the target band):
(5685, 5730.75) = 0.74 A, 5.41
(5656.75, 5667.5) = 0.46 A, 5.23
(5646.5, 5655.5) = 0.03 A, 5.43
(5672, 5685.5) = -0.13 A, 5.53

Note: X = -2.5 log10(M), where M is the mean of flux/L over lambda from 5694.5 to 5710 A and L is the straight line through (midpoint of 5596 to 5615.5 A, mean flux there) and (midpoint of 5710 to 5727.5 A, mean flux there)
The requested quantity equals 0.03 mag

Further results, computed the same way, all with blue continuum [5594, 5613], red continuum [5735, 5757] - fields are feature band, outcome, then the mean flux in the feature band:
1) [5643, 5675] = 0.01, 5.39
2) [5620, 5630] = -0.02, 5.47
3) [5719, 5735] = -0.02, 5.64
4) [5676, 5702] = 0.00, 5.47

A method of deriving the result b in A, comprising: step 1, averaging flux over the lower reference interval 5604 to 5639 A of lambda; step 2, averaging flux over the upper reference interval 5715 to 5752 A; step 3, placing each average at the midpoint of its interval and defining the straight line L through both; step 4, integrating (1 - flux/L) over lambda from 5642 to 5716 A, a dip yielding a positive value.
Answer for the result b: 1.7 A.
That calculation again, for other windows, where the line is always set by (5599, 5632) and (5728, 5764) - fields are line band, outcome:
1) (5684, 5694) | 0.1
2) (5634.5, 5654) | 0.2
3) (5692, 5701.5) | 0.0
